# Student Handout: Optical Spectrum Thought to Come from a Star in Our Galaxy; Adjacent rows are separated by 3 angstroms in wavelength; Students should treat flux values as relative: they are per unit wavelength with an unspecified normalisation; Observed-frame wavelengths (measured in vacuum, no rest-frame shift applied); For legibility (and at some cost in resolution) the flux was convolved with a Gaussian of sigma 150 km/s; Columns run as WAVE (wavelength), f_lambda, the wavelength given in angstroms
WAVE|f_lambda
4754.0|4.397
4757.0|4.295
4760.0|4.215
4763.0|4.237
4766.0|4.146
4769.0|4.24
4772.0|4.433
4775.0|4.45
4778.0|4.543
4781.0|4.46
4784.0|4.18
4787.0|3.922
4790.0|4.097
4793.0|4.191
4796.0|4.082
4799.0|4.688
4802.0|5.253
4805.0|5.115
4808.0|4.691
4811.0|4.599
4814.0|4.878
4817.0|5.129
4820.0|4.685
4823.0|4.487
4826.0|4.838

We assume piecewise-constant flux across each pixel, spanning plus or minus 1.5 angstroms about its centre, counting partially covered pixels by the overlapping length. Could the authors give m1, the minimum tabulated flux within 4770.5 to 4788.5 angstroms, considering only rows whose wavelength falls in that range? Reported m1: 3.922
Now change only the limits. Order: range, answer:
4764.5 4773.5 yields 4.146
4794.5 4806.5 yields 4.082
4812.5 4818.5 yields 4.878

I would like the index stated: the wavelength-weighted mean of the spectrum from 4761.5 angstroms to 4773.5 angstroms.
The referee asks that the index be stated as 4.26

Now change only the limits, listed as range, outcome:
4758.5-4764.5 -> 4.23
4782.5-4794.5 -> 4.1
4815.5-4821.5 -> 4.91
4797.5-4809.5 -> 4.94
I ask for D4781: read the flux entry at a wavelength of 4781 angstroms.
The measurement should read 4.46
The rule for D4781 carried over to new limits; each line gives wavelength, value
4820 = 4.685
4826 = 4.838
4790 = 4.097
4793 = 4.191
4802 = 5.253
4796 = 4.082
